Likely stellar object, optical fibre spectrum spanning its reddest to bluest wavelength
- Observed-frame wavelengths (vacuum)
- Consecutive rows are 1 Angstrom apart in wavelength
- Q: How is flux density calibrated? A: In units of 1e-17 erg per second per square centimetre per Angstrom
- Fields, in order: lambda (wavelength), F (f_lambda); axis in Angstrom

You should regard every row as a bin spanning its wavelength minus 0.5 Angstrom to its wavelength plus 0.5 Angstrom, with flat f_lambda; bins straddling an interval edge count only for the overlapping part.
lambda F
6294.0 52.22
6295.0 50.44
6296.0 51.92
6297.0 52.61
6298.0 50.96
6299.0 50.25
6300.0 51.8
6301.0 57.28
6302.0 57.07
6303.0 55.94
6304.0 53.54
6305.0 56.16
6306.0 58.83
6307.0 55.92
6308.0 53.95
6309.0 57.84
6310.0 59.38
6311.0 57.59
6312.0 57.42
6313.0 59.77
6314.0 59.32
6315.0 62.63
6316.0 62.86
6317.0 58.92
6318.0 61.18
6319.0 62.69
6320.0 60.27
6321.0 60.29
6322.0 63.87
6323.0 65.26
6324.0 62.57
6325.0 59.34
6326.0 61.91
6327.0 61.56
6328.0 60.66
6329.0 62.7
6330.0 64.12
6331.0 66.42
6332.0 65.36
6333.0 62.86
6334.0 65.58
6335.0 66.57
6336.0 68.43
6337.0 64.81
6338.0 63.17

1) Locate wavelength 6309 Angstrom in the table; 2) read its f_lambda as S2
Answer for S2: 57.84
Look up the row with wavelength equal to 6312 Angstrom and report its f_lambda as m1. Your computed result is 57.42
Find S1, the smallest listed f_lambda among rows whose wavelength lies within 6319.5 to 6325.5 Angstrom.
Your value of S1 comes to 59.34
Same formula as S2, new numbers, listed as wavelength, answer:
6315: 62.63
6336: 68.43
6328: 60.66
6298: 50.96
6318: 61.18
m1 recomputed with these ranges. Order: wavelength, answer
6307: 55.92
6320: 60.27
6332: 65.36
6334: 65.58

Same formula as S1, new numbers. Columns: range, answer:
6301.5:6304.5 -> 53.54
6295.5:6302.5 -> 50.25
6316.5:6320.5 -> 58.92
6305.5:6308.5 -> 53.95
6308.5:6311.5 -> 57.59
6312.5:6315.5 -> 59.32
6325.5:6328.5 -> 60.66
